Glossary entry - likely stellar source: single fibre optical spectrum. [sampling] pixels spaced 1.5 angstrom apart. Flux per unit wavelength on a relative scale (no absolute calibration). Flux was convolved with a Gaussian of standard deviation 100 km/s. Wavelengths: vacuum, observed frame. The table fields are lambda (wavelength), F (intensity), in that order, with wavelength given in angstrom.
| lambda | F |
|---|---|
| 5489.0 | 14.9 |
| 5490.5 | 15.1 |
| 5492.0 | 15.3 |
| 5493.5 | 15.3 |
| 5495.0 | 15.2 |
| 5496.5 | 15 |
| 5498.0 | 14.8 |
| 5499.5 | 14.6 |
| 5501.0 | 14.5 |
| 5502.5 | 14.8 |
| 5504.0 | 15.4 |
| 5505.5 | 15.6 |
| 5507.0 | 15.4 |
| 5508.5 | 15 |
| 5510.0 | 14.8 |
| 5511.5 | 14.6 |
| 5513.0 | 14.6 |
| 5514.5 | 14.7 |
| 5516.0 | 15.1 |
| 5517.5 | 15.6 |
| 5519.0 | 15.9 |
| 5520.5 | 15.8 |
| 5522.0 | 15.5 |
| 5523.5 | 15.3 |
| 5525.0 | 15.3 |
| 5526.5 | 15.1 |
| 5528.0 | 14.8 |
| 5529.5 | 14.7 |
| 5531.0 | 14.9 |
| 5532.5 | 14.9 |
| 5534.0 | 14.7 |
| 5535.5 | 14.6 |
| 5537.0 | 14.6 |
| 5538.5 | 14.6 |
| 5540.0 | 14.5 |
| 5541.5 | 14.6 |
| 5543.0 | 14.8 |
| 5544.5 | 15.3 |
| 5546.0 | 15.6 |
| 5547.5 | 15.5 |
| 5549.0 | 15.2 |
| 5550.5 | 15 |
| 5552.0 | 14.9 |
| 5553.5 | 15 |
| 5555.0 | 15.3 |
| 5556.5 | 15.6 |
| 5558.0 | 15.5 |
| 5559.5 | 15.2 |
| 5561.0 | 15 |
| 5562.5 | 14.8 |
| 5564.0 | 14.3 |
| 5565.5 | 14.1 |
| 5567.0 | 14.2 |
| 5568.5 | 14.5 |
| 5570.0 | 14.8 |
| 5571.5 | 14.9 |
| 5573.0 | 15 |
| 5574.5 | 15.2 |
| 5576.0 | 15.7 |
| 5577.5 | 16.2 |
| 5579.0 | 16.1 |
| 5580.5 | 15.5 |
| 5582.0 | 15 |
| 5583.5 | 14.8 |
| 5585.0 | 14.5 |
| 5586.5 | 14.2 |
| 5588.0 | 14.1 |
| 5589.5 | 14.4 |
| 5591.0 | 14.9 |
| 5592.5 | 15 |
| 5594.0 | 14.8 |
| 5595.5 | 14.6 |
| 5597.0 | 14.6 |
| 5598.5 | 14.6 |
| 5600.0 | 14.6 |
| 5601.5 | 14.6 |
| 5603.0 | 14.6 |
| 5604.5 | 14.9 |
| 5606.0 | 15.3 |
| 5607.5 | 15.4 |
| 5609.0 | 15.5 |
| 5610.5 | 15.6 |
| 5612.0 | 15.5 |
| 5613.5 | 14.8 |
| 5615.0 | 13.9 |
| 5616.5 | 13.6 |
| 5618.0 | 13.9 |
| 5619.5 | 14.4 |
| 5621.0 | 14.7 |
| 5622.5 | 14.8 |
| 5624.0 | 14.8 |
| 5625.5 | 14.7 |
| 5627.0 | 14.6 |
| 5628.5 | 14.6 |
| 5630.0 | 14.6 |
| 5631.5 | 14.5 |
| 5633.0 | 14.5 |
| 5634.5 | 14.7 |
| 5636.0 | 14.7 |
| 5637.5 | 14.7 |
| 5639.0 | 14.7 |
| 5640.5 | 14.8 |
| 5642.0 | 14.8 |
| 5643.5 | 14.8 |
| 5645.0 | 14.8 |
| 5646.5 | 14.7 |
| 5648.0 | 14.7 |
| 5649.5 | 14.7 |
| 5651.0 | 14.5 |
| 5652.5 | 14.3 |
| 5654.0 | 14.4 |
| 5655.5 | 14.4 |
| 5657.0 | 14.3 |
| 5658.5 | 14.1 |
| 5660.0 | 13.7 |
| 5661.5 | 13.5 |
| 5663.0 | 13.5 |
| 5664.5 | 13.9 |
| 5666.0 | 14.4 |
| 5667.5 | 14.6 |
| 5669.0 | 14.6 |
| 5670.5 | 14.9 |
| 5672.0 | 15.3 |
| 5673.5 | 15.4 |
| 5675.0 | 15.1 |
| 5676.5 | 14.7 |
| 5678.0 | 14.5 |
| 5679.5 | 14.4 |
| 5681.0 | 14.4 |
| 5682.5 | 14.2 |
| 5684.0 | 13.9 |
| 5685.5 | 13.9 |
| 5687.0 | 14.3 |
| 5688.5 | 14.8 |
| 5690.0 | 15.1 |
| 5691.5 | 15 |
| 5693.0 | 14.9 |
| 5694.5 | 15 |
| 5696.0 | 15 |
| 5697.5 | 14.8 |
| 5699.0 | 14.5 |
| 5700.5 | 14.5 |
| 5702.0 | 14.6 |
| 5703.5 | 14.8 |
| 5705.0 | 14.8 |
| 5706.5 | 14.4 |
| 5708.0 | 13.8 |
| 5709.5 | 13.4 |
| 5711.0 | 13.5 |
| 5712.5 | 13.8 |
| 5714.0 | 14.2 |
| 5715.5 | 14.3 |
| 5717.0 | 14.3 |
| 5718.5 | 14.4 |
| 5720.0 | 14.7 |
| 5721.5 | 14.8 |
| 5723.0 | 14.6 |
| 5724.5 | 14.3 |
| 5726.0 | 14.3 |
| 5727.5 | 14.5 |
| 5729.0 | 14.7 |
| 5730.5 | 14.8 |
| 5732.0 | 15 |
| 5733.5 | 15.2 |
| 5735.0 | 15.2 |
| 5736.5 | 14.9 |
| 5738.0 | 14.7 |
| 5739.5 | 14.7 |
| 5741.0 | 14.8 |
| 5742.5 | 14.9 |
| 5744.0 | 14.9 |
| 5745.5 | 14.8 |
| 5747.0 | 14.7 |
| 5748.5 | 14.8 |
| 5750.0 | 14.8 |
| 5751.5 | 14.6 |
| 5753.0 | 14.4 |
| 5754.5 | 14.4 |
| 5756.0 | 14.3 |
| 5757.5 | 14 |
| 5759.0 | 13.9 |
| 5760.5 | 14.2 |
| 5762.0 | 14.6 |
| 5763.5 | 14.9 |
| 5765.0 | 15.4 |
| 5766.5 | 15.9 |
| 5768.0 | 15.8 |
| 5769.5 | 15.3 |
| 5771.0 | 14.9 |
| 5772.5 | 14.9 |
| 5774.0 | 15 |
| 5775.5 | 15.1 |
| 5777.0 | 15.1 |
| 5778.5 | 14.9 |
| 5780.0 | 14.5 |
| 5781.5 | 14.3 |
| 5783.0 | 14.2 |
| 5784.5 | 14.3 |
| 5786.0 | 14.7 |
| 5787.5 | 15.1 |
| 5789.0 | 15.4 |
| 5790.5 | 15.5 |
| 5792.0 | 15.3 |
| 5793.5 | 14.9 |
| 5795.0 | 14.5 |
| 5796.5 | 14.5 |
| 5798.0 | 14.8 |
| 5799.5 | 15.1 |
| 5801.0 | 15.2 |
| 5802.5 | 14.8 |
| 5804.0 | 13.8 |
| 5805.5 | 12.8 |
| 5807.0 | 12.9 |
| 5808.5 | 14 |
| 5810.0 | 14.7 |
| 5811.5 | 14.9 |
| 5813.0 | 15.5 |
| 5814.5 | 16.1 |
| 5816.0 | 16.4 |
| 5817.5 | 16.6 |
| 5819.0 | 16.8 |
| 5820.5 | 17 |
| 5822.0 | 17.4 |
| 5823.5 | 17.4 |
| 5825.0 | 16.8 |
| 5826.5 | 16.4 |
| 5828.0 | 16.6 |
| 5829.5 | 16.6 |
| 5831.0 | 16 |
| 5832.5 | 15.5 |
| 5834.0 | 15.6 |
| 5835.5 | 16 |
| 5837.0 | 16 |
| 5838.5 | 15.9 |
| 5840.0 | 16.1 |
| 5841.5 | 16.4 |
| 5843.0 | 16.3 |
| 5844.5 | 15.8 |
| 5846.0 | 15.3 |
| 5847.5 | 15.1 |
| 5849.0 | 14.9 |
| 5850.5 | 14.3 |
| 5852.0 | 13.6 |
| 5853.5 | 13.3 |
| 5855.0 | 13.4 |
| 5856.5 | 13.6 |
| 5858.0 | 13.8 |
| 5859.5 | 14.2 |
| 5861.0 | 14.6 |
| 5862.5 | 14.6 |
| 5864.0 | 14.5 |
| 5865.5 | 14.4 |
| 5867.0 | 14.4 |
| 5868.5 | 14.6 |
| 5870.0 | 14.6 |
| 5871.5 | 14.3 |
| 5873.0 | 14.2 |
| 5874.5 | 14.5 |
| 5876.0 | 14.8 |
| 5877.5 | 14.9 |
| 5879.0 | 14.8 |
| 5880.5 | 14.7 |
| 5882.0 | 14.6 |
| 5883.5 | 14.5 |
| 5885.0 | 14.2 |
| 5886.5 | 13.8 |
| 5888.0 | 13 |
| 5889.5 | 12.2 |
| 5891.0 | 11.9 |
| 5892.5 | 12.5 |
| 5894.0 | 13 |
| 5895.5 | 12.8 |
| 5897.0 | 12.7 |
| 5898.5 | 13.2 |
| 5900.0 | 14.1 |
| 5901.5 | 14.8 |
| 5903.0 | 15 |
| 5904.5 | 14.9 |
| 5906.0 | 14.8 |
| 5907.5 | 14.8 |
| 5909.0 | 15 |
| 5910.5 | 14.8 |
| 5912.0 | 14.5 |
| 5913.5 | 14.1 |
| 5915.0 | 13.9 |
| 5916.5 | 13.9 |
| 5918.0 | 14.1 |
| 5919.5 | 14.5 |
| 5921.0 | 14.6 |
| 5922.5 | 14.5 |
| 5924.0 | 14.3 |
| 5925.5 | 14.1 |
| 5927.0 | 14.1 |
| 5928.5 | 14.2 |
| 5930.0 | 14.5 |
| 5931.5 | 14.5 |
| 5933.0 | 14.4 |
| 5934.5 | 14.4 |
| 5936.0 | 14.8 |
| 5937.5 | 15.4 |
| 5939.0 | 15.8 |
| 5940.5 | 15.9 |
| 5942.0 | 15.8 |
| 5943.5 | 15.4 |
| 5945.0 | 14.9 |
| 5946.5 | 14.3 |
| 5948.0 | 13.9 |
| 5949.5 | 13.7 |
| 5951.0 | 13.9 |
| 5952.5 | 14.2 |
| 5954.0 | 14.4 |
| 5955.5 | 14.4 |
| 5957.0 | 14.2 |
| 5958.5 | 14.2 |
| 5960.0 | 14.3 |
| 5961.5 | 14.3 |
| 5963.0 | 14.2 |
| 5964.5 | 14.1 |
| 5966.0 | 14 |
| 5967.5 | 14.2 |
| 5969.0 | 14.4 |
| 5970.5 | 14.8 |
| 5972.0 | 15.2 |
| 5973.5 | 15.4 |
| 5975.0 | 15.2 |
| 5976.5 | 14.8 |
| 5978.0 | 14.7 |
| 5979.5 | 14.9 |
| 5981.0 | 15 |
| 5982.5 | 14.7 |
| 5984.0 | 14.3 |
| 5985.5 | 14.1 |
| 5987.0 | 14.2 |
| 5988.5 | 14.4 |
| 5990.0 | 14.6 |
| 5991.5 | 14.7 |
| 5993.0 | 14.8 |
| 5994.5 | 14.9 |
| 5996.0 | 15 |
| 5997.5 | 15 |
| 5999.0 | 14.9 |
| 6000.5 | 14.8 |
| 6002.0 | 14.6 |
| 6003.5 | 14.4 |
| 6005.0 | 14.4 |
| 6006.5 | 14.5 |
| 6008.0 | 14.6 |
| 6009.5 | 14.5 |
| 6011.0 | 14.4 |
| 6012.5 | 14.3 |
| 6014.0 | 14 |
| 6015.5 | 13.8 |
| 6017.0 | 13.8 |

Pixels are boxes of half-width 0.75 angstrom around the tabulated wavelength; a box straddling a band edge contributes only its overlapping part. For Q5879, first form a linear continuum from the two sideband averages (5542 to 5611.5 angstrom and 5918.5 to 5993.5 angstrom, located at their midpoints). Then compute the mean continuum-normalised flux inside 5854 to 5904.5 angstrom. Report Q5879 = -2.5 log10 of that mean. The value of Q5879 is 0.05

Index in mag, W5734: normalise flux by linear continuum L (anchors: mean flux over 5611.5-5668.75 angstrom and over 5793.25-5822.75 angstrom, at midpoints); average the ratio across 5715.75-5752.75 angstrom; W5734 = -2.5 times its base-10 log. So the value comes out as 0.01 mag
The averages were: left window 14.5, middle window 14.7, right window 15.1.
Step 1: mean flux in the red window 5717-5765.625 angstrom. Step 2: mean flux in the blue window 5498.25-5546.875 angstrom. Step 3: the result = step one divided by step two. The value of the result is 0.98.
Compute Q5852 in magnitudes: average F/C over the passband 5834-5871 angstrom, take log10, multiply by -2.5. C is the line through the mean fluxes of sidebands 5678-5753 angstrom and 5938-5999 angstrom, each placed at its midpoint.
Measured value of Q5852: -0.02 mag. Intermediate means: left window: 14.6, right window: 14.6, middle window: 14.8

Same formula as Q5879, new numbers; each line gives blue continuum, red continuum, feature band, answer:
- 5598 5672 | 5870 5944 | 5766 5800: -0.04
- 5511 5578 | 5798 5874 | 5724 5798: 0.02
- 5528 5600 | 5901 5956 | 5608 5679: 0.02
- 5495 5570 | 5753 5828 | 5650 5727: 0.05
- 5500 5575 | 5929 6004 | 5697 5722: 0.04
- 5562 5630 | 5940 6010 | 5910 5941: 0.01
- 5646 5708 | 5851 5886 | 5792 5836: -0.08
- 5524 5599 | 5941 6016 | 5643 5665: 0.04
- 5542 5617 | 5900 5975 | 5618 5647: 0.02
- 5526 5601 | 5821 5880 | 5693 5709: 0.03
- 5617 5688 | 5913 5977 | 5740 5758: -0.01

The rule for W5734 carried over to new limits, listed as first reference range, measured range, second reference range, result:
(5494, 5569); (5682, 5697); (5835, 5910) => 0.007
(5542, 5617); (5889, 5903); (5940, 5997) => 0.118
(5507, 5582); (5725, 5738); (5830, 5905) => -0.008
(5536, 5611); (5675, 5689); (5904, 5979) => 0.034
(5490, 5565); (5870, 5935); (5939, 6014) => 0.041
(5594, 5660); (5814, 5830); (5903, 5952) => -0.148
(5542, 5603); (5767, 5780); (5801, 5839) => 0.031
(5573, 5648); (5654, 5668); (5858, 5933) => 0.048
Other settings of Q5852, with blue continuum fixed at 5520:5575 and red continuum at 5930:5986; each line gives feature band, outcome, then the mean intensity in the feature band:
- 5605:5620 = 0.01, 14.8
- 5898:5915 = 0.01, 14.5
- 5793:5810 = 0.03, 14.3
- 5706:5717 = 0.07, 13.9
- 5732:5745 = -0.01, 14.9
